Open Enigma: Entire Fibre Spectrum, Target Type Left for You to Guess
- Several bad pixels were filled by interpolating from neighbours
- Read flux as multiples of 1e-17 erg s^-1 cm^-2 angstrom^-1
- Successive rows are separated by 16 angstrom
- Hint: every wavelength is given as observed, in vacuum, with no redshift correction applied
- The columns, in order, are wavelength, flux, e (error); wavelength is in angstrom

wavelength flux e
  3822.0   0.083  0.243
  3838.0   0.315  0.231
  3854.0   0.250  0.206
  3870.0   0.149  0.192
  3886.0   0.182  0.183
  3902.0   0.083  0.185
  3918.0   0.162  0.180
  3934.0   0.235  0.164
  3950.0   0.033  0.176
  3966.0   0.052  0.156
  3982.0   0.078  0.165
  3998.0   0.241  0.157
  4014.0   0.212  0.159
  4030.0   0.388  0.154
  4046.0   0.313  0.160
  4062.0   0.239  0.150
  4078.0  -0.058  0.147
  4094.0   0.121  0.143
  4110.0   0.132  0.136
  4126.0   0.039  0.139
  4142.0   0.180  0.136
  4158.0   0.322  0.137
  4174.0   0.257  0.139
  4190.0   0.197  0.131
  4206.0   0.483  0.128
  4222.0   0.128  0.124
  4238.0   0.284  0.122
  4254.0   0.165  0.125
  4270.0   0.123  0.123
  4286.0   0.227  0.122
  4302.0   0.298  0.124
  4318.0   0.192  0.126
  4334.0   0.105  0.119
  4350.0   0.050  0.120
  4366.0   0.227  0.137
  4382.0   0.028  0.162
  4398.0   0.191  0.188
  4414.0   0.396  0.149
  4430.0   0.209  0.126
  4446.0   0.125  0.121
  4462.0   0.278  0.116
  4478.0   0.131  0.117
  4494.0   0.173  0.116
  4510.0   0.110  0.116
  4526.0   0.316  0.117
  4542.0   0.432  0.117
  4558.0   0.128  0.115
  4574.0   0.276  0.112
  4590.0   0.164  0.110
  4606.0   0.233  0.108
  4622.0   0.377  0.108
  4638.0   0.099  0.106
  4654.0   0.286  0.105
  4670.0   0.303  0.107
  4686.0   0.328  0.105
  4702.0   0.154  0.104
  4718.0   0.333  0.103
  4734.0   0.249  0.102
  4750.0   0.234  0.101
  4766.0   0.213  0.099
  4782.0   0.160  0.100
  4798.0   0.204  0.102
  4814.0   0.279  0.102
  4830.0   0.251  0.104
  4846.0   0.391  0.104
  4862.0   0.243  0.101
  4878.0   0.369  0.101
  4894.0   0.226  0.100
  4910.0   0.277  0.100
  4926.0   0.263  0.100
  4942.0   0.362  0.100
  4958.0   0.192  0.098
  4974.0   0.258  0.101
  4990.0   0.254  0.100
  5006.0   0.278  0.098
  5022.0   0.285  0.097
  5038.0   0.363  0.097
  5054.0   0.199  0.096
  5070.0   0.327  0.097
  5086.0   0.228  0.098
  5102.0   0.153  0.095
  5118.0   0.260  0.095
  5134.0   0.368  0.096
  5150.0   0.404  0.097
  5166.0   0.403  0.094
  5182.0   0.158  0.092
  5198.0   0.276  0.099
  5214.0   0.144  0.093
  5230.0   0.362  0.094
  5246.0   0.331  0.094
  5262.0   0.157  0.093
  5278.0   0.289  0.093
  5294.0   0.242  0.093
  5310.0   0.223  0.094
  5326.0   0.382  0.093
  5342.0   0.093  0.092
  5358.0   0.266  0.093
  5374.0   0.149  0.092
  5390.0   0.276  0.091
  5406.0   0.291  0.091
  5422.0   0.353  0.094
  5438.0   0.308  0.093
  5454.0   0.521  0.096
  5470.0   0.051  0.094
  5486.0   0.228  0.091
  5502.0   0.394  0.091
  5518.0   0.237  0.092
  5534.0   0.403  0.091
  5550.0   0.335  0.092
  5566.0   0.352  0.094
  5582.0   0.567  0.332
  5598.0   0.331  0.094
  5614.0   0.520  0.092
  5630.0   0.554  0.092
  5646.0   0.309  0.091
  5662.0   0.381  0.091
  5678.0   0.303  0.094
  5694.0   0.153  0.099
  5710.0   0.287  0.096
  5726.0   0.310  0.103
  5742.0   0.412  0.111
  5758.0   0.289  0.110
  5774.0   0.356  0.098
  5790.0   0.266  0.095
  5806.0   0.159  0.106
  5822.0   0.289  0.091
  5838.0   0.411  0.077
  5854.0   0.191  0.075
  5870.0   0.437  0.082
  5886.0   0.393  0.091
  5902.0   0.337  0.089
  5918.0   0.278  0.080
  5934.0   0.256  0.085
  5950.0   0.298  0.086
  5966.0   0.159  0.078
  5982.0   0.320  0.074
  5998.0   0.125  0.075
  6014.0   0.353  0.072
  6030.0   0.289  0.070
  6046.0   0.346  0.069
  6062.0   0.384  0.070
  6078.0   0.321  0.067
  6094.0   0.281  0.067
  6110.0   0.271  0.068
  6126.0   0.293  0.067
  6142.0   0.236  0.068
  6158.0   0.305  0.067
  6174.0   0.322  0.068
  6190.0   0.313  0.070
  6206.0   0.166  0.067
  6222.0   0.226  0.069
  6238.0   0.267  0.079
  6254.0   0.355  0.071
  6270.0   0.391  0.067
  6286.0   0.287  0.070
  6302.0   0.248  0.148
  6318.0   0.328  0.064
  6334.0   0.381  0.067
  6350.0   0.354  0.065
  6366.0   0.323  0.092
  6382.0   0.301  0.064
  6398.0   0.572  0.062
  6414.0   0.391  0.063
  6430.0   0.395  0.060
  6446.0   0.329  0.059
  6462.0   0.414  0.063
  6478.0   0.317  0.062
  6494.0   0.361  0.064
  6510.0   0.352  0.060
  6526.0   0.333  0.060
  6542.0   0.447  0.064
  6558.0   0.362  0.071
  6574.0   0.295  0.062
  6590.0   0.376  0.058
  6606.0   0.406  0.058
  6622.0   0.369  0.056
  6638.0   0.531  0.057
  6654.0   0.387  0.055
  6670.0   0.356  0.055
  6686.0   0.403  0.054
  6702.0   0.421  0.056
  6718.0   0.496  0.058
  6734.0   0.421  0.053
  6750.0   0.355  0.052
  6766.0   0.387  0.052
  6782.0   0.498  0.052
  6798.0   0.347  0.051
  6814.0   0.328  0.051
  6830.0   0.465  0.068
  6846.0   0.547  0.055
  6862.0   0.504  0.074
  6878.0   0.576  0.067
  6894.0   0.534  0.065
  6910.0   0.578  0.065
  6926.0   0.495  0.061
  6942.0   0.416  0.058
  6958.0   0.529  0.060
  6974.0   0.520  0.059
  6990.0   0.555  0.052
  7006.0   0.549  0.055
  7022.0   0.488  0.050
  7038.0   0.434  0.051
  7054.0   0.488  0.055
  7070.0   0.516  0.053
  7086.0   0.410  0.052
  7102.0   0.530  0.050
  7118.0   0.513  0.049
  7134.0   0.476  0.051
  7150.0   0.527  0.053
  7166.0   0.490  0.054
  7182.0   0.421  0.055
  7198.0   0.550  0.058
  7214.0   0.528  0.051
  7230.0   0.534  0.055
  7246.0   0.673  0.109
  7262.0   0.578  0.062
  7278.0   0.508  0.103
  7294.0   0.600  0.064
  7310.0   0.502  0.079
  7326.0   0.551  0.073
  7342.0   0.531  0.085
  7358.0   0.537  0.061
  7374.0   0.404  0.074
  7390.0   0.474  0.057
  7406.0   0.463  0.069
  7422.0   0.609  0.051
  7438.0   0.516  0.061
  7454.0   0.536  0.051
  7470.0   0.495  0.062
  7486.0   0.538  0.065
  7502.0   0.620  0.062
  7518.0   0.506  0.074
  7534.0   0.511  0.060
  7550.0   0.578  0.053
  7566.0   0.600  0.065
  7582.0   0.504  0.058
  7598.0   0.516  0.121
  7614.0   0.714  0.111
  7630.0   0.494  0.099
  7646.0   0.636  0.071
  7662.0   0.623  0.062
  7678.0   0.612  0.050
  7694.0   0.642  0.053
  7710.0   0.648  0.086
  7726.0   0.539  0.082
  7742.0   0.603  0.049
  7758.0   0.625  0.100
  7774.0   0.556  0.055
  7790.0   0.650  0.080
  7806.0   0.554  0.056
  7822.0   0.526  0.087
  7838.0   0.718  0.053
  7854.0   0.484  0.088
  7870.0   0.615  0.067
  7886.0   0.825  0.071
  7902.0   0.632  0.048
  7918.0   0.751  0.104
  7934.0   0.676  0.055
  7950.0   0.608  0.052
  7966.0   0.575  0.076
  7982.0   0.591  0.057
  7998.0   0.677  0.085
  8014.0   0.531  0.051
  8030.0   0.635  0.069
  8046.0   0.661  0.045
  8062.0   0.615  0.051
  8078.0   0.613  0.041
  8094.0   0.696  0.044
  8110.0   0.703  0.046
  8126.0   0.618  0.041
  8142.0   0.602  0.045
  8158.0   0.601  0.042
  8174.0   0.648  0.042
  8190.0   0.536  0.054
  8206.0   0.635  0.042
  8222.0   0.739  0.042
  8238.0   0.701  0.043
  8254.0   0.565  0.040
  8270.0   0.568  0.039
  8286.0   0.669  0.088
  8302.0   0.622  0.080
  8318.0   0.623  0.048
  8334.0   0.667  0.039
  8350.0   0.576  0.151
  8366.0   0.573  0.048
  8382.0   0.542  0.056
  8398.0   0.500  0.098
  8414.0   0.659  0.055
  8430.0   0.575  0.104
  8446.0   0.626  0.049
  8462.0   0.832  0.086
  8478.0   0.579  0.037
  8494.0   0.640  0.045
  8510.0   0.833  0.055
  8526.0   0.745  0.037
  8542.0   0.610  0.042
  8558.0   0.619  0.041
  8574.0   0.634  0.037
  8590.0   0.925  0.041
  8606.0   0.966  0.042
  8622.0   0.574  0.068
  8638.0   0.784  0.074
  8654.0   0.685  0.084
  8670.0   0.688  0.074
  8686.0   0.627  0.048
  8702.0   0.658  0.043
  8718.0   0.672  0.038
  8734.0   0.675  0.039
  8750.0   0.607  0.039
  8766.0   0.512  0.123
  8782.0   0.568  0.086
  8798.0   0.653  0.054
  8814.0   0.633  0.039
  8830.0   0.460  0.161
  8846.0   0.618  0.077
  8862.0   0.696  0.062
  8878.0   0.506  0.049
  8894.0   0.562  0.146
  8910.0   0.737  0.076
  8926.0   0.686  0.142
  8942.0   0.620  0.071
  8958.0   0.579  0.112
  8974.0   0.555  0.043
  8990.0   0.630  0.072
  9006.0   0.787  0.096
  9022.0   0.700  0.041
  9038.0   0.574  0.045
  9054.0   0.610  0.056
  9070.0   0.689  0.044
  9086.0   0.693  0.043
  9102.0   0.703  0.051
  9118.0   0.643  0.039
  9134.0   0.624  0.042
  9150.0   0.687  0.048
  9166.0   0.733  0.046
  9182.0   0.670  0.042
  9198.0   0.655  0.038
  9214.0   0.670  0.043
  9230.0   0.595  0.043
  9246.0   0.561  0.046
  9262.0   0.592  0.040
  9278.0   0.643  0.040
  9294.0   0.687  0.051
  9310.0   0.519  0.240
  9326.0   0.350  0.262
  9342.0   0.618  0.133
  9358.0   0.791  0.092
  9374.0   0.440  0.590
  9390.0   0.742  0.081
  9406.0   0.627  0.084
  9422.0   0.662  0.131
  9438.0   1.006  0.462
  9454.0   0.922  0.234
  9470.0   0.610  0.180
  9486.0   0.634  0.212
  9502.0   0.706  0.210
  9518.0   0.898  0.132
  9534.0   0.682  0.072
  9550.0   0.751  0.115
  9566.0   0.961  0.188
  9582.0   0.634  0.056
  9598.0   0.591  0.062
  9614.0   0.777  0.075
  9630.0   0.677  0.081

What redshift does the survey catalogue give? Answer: 0.716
